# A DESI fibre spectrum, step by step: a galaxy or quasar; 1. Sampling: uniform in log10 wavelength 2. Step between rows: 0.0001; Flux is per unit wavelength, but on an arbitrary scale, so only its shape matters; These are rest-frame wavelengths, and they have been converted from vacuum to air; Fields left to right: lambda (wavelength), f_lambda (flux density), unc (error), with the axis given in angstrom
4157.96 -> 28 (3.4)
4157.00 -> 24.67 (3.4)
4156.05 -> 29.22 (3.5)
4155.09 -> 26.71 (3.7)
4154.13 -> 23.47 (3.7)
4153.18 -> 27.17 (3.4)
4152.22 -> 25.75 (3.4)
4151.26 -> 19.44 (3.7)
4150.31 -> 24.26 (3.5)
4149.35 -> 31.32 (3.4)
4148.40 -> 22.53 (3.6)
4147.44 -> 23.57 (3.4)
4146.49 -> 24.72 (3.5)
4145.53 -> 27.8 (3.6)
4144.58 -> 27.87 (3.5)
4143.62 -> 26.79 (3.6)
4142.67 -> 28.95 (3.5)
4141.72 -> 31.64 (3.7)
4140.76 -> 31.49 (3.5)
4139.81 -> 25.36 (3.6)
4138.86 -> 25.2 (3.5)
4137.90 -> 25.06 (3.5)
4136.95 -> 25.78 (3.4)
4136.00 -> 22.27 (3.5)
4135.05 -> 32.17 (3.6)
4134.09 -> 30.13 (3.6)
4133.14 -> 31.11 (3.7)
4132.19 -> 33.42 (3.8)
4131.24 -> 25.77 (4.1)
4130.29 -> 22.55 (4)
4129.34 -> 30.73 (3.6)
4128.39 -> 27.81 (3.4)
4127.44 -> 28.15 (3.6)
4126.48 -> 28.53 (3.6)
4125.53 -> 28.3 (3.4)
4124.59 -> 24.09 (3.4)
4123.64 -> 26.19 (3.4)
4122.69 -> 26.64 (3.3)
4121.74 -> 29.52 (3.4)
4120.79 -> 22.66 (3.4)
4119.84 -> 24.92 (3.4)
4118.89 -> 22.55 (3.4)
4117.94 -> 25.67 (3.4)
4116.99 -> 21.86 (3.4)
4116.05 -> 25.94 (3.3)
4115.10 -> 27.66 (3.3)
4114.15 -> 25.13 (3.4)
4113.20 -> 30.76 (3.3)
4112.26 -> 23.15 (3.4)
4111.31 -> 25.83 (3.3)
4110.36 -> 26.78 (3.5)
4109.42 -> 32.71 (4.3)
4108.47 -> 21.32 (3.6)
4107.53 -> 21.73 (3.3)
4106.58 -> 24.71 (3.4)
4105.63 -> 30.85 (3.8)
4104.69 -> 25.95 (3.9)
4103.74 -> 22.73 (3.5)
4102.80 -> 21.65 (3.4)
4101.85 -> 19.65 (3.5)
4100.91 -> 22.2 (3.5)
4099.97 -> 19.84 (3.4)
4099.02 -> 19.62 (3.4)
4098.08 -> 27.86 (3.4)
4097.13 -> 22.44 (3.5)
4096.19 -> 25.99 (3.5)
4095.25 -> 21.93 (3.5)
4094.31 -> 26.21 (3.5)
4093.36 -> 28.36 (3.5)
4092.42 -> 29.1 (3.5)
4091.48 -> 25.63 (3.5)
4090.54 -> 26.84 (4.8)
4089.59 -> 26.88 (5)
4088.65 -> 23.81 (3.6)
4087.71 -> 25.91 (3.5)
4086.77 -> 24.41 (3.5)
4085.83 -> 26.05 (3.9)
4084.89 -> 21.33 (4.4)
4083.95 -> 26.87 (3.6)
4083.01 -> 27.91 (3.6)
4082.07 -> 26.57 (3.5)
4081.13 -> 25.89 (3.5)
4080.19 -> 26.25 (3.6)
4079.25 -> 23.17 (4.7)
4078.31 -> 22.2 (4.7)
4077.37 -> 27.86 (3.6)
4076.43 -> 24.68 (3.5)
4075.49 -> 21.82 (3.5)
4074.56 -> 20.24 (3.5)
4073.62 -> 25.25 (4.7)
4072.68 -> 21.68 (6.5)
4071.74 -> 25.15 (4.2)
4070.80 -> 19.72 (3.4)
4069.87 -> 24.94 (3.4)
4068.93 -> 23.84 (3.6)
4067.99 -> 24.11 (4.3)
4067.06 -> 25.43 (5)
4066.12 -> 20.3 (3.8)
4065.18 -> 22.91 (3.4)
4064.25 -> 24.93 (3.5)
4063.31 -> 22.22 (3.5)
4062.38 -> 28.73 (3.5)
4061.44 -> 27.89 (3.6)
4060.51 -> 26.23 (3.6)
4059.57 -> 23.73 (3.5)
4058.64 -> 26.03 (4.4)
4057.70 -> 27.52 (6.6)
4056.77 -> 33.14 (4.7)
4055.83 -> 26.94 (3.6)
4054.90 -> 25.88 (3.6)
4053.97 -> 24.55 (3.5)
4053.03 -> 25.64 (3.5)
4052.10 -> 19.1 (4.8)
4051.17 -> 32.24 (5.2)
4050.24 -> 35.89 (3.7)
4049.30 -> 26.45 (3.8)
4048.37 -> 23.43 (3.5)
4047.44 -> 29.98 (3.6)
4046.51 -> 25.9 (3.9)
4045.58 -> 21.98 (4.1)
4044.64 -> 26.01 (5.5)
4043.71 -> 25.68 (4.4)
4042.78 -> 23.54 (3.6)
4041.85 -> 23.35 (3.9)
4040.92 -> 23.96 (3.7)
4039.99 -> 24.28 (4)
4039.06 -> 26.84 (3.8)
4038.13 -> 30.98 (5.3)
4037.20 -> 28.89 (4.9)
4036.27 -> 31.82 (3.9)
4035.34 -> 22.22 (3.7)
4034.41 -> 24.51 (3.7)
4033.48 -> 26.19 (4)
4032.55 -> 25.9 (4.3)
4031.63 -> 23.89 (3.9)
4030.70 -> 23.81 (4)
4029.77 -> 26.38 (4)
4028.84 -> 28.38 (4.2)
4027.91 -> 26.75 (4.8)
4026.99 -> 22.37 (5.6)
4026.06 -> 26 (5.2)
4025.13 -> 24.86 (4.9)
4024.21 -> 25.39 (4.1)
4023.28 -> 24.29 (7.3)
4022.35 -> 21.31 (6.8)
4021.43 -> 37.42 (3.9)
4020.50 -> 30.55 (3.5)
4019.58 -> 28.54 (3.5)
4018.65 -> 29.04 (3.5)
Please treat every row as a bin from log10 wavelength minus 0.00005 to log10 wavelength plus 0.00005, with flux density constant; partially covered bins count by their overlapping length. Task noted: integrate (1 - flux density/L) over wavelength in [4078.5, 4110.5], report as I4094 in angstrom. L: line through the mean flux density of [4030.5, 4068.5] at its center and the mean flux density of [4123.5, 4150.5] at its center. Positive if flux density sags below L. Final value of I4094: 2.11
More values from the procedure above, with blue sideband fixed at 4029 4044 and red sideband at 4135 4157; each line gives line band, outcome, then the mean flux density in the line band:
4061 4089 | 1.7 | 24.4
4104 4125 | 0.4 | 25.7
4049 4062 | -0.7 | 27.2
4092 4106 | 1.0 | 24.2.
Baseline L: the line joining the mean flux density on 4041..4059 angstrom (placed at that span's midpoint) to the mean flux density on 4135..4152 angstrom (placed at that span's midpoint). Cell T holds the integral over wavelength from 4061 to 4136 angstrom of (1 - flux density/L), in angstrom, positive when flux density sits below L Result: 2.9 angstrom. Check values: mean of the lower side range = 26.4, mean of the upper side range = 26.3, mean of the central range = 25.4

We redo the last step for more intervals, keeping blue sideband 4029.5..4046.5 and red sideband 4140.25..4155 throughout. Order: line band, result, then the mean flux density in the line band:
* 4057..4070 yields 0.4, 25.1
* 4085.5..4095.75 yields 0.0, 25.9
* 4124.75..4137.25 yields -0.9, 28.2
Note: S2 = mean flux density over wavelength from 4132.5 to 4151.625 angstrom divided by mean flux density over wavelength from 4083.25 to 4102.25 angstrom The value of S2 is 1.1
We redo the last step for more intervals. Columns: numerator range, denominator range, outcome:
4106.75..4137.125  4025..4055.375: 1.02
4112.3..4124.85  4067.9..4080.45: 1.09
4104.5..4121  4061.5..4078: 1.07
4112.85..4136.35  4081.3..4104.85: 1.10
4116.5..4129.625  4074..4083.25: 1.07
